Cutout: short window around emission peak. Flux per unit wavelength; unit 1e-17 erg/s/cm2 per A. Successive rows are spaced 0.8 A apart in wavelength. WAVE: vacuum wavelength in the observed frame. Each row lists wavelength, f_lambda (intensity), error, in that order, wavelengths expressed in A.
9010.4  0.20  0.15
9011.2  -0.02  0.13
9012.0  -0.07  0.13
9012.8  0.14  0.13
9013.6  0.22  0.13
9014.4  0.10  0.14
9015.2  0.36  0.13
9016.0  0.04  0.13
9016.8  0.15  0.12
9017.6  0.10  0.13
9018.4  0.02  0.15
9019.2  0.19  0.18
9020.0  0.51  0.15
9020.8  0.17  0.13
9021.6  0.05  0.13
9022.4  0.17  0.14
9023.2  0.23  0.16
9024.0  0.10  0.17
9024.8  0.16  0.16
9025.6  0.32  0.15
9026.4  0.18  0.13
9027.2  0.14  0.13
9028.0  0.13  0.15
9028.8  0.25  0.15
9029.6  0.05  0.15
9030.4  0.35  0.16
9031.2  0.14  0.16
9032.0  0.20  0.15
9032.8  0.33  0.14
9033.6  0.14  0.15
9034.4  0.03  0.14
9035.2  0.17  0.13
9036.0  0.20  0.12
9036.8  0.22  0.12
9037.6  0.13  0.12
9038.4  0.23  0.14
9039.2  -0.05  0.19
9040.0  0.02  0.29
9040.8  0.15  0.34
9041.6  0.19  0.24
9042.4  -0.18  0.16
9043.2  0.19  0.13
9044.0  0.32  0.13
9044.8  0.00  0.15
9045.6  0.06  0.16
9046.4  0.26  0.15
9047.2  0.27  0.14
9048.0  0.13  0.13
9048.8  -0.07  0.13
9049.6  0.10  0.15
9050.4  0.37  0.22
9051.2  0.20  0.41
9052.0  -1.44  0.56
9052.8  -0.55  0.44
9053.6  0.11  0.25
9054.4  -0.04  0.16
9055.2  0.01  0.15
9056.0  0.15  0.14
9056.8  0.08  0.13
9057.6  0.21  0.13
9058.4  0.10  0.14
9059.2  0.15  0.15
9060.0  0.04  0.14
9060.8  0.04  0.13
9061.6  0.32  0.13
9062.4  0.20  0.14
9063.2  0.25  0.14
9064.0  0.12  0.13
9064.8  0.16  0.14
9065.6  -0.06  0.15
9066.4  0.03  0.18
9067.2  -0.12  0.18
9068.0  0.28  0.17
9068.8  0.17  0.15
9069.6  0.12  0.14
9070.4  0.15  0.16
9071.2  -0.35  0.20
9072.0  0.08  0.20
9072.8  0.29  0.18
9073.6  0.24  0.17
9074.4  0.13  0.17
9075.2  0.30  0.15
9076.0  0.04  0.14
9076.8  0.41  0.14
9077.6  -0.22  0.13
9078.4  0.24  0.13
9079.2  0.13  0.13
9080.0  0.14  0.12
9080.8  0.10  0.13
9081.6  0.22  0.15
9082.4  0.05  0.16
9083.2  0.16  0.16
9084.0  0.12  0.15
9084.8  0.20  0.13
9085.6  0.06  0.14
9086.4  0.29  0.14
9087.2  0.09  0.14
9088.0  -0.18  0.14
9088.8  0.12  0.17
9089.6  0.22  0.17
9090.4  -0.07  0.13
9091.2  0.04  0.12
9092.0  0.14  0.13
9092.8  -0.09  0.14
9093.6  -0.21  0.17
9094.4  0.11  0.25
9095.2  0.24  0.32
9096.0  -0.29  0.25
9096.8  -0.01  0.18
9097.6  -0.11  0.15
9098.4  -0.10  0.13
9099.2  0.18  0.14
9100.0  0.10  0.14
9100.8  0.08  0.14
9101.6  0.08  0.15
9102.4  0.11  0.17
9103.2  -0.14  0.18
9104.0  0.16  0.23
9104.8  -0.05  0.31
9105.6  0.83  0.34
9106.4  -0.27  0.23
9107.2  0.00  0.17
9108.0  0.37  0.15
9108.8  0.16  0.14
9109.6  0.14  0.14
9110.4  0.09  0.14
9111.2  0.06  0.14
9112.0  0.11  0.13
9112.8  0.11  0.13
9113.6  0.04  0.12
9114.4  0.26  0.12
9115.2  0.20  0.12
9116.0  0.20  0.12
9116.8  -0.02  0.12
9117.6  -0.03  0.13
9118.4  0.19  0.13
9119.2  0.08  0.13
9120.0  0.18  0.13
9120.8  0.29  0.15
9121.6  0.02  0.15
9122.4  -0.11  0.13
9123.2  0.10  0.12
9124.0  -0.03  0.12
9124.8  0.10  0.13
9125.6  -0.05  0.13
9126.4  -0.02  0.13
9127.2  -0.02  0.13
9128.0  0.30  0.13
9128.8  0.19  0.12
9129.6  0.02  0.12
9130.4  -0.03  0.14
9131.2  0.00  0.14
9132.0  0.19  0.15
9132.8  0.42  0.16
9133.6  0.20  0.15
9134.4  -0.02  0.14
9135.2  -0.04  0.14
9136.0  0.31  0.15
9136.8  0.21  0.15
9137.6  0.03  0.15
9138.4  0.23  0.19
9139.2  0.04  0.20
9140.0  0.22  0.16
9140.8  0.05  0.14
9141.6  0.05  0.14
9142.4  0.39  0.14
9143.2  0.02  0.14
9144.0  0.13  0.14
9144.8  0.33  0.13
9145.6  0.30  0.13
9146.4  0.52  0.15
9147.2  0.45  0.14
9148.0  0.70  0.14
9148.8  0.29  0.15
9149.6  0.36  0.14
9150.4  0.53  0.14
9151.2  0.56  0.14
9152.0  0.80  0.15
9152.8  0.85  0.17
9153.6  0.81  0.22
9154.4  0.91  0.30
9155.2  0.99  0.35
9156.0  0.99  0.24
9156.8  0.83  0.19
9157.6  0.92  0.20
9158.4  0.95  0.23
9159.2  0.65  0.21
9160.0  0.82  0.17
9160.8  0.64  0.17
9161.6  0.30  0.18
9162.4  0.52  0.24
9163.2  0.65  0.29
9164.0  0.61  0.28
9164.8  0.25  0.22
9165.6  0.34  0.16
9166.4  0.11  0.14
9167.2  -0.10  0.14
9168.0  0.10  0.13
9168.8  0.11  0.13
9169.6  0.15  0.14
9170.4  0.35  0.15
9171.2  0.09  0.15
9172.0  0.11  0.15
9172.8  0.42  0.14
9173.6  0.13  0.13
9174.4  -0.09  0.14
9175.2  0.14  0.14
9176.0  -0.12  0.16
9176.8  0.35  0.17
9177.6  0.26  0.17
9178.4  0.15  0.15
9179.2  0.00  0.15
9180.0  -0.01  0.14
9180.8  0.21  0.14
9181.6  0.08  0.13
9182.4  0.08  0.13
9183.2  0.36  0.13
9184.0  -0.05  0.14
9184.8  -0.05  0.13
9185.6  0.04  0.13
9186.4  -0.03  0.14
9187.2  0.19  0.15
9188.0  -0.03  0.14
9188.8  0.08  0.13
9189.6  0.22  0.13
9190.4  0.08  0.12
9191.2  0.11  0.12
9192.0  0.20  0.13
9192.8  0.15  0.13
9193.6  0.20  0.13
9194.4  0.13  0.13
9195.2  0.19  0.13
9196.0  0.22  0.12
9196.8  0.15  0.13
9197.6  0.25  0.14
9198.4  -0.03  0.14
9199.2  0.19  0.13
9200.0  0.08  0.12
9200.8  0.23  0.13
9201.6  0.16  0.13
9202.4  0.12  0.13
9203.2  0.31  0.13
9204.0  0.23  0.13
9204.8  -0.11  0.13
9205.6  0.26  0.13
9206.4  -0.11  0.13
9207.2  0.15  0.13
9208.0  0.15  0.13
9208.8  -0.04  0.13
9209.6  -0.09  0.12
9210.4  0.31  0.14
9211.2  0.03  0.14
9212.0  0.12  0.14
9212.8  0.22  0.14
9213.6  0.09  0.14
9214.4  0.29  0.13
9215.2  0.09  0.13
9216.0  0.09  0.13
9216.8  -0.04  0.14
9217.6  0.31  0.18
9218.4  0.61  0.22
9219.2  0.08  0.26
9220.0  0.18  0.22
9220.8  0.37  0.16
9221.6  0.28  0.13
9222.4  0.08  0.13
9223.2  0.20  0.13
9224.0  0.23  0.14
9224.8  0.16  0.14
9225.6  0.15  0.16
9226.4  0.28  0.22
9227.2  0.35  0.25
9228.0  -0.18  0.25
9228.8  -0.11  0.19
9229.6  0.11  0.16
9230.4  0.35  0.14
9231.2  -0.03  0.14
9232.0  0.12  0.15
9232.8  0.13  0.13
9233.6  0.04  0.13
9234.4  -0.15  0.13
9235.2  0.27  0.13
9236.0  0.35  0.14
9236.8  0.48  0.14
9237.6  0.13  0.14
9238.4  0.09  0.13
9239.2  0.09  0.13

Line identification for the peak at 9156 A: [O II] 3727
